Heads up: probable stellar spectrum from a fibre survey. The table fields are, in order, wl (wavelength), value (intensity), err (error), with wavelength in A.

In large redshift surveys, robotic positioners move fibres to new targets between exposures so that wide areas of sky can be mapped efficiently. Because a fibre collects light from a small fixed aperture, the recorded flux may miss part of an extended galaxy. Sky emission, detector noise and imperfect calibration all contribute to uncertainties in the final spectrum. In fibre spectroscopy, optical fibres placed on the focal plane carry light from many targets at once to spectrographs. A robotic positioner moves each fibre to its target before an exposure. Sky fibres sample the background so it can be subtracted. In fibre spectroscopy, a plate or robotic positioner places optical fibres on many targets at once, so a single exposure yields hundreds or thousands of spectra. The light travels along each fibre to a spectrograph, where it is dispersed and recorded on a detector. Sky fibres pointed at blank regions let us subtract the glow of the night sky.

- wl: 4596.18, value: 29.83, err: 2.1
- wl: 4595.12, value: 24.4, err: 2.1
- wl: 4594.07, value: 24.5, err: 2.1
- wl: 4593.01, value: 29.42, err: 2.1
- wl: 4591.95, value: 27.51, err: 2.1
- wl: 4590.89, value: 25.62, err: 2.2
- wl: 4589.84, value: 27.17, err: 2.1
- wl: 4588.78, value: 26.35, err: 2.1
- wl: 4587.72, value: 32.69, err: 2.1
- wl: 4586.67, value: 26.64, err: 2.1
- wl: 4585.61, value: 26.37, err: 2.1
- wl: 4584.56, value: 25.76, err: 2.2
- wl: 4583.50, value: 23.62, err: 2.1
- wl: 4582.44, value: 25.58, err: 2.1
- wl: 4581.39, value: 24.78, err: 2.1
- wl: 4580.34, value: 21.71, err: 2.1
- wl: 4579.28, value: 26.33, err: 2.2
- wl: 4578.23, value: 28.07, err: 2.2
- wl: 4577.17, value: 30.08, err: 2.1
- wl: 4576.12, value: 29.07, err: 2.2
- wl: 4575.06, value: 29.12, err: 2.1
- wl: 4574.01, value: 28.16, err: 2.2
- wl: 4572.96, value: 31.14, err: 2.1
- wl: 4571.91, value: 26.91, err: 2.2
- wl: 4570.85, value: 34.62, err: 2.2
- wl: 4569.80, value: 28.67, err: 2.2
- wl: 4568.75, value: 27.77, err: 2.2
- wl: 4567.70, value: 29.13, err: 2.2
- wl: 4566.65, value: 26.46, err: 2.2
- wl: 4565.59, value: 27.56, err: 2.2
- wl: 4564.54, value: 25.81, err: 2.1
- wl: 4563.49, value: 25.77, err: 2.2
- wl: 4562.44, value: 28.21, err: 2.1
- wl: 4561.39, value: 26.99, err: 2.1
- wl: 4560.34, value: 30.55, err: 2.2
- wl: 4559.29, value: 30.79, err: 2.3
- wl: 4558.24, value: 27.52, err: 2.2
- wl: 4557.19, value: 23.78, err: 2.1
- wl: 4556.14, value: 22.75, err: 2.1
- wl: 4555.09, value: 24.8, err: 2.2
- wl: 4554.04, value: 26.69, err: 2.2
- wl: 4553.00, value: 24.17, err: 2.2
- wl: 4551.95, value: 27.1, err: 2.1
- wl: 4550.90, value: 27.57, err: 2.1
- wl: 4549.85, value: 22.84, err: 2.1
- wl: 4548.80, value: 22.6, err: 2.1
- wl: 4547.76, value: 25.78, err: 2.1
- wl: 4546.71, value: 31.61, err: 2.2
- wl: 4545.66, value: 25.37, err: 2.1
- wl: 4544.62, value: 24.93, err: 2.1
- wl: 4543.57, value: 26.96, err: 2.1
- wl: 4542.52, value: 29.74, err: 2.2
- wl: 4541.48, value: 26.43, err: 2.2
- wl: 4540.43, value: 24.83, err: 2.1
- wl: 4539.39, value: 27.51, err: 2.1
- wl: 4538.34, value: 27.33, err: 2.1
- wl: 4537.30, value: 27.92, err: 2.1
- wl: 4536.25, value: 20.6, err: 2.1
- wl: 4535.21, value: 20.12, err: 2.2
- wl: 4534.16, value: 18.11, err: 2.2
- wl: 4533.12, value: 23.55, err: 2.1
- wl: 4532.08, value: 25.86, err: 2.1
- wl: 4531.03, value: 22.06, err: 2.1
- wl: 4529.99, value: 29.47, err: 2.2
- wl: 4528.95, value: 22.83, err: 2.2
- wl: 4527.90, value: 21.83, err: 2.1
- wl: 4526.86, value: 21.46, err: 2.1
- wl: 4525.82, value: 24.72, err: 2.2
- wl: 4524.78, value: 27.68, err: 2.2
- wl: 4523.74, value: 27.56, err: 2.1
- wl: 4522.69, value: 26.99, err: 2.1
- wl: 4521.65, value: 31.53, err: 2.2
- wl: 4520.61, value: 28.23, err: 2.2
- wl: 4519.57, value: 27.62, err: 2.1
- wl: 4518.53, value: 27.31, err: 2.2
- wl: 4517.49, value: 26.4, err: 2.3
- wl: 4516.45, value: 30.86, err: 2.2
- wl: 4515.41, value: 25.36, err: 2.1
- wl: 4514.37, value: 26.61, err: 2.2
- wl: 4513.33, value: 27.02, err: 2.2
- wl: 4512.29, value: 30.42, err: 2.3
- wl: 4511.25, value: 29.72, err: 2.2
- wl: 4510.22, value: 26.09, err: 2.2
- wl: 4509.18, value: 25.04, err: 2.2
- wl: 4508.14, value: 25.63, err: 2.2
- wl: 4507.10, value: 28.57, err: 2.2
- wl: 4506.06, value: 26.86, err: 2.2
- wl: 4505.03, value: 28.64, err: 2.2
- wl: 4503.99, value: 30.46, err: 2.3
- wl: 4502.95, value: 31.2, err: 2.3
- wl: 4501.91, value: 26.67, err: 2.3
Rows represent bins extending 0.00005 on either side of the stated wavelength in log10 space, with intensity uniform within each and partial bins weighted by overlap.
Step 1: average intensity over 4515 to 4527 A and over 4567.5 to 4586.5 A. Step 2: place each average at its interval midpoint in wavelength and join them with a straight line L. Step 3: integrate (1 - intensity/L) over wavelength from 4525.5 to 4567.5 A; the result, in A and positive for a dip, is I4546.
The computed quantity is 2.9 A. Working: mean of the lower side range 27.3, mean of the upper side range 27.6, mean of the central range 25.6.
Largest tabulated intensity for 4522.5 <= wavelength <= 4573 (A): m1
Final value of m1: 34.62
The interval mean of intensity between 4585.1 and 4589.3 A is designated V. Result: 28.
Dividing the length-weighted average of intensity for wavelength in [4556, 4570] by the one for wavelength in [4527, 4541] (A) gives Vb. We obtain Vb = 1.14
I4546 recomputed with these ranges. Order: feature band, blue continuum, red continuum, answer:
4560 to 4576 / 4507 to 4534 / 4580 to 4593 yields -1.26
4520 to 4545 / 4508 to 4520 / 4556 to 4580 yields 2.06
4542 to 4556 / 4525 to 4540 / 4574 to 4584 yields -0.69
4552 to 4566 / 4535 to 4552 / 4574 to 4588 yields -0.15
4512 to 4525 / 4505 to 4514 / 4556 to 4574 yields -0.16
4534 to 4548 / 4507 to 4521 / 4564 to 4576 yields 1.17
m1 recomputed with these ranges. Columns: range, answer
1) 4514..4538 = 31.53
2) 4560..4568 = 30.55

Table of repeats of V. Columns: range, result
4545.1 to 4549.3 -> 26.4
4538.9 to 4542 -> 26.3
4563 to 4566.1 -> 26.4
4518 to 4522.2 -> 28.7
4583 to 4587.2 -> 25.6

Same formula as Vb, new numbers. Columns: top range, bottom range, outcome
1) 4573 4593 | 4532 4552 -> 1.07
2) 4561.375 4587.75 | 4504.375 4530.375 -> 1.02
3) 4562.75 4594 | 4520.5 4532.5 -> 1.07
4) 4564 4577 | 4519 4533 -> 1.11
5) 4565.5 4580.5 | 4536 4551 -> 1.09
